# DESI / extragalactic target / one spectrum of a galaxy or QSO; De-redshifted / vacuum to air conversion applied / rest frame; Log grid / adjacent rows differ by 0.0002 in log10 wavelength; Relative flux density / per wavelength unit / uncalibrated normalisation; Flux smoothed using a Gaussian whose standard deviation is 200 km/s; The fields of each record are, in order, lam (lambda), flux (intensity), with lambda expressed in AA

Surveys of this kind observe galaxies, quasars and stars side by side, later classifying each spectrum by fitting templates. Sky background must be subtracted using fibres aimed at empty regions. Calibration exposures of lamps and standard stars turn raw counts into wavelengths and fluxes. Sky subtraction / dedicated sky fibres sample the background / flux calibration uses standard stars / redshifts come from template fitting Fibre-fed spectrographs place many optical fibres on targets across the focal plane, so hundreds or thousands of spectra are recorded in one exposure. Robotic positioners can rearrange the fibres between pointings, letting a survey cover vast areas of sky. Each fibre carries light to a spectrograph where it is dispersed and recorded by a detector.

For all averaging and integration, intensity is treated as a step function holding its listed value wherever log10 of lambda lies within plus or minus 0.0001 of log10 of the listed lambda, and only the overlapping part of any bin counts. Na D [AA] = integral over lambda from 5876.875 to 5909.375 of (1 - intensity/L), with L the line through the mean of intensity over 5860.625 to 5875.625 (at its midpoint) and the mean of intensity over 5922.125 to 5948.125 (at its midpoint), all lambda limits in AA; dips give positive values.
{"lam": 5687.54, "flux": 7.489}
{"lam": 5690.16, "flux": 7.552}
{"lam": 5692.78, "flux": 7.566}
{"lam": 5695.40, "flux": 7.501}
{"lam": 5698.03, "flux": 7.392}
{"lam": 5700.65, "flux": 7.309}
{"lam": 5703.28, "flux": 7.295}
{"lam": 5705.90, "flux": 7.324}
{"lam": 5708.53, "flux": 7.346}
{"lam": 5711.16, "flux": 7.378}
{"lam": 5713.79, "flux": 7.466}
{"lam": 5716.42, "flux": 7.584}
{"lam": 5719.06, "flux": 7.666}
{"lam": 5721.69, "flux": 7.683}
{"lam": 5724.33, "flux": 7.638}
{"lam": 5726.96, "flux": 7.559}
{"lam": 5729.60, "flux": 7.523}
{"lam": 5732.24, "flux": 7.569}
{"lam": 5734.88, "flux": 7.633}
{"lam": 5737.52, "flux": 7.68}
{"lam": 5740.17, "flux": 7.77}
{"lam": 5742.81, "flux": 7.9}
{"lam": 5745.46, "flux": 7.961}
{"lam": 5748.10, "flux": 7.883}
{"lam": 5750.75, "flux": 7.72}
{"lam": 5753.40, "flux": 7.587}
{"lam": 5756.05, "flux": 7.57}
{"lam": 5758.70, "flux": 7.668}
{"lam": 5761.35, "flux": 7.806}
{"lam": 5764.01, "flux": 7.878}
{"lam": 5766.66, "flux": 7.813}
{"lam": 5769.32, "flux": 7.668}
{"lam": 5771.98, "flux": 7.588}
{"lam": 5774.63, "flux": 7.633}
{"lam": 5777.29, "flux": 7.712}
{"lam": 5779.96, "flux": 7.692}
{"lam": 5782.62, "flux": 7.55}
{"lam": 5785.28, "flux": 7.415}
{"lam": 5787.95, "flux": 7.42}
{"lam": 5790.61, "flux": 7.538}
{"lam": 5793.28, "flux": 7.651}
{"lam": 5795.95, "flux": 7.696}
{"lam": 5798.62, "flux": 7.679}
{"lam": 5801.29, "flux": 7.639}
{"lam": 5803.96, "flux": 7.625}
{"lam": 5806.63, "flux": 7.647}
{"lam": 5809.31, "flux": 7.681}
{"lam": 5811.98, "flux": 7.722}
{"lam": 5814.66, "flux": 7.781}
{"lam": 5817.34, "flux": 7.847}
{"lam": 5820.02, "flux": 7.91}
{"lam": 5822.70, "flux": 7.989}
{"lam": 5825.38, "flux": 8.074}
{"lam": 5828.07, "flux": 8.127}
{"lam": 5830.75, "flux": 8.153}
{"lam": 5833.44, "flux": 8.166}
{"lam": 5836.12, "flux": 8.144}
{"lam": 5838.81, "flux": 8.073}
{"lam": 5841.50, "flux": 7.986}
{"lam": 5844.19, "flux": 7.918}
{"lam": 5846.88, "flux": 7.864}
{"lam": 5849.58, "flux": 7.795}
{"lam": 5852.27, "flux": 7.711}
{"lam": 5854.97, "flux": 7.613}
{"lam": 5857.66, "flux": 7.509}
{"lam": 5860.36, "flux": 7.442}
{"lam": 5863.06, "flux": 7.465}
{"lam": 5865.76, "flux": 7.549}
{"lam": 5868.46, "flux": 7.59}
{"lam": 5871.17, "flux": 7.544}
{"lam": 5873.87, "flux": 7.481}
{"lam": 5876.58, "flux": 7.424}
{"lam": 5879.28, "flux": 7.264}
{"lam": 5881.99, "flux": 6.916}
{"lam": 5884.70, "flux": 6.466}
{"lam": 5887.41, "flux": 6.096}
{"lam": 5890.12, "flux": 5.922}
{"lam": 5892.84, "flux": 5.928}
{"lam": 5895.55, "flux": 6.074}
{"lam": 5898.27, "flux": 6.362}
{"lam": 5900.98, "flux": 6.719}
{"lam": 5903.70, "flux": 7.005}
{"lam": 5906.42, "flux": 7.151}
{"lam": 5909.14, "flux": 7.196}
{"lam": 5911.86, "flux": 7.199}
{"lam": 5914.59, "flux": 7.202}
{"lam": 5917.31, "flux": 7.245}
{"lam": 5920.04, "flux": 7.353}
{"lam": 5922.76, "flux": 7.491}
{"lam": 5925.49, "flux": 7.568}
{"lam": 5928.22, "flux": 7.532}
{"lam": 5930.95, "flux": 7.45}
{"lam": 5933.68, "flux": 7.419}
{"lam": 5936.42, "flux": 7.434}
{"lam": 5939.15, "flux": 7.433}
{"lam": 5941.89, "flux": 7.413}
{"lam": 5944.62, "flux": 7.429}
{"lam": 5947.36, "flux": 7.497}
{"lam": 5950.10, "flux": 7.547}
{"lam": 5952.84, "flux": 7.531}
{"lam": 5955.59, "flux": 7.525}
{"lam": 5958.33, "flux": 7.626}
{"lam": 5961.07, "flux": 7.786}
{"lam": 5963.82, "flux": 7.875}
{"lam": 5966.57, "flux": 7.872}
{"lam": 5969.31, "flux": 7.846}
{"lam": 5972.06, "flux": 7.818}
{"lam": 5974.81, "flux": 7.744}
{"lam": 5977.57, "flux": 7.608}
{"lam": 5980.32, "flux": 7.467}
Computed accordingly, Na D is 3.89 AA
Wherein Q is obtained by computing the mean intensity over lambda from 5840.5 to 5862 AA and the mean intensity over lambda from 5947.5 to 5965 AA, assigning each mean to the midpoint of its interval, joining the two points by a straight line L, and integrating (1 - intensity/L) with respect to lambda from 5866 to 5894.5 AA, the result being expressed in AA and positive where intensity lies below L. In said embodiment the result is 3.03 AA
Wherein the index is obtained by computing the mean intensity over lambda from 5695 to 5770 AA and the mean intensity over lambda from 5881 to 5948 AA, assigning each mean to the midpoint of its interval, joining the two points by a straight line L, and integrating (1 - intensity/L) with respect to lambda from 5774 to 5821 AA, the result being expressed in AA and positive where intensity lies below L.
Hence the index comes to -1.6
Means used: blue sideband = 7.61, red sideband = 7.02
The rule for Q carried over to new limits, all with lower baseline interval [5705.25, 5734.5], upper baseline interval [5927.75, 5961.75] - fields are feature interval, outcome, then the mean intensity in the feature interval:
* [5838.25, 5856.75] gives -0.79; 7.83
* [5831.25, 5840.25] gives -0.73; 8.13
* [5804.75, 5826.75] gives -0.90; 7.83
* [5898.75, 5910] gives 0.82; 6.96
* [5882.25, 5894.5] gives 2.18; 6.17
